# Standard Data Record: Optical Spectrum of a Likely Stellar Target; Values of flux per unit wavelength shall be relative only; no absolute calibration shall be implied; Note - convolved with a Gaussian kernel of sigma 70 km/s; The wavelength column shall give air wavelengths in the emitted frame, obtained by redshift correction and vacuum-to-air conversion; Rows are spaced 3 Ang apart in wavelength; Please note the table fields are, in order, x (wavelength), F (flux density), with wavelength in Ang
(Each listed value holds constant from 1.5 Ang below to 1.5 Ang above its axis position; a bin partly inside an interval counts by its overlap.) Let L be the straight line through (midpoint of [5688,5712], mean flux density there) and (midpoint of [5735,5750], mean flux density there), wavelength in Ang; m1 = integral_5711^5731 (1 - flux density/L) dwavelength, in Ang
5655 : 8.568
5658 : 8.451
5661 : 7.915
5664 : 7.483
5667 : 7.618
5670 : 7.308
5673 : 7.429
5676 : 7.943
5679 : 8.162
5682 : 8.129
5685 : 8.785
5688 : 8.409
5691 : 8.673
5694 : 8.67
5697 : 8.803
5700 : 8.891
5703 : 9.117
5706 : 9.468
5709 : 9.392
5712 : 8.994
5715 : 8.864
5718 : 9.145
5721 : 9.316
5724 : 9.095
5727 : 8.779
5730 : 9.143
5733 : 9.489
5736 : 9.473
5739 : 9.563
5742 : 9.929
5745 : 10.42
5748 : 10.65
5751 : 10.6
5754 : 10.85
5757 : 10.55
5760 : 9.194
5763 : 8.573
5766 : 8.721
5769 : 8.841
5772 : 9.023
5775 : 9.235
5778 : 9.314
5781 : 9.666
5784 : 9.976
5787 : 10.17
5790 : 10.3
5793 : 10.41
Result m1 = 0.9 Ang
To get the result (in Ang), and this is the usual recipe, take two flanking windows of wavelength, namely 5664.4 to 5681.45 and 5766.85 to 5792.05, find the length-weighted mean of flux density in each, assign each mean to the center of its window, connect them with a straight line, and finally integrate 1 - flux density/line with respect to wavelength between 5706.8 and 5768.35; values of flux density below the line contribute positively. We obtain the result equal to -4.9 Ang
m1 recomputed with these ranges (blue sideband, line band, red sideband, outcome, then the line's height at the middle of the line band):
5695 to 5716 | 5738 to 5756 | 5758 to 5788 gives -2.28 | 9.2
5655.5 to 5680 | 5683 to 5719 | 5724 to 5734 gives -1.70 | 8.52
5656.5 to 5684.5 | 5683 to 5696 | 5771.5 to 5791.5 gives -0.71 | 8.18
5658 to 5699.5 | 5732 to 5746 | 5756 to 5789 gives -1.29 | 8.94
